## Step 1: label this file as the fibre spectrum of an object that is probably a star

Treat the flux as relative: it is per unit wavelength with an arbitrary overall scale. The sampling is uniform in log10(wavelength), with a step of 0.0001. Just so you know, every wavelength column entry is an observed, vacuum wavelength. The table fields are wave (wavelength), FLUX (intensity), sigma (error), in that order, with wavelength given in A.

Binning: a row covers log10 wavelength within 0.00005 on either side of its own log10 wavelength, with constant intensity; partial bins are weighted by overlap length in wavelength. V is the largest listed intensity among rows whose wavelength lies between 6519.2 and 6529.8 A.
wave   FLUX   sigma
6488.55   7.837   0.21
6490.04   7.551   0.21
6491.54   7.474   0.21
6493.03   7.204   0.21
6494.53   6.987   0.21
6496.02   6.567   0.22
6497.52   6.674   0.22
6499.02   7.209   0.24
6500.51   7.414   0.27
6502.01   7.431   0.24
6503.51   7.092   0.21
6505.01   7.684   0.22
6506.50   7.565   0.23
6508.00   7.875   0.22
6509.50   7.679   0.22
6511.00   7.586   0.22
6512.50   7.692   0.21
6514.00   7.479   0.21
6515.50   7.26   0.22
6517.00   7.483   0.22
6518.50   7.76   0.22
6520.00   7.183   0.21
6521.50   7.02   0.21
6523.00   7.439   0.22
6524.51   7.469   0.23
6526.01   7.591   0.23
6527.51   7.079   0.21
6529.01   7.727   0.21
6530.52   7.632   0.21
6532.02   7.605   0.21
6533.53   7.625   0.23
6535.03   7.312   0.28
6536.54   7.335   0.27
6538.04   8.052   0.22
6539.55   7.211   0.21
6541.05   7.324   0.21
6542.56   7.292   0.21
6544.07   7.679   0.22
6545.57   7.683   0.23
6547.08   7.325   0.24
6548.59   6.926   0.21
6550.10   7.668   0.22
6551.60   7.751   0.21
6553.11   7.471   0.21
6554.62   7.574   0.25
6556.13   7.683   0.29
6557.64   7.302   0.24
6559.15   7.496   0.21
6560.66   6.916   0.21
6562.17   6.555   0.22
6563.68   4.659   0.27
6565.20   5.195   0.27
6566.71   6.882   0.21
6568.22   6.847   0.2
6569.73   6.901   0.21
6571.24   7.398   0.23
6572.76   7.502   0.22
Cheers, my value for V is 7.727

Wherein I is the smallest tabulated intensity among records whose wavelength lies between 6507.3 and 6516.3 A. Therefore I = 7.26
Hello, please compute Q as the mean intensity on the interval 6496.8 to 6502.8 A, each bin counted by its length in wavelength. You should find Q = 7.18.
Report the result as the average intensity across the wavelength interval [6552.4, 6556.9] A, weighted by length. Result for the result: 7.57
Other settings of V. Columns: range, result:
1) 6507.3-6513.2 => 7.875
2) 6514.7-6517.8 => 7.483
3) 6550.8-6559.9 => 7.751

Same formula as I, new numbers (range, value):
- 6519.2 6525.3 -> 7.02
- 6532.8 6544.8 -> 7.211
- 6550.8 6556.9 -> 7.471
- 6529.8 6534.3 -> 7.605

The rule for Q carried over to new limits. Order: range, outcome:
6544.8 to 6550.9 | 7.41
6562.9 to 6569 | 5.9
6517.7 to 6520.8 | 7.47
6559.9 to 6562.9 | 6.74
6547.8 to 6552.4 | 7.45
